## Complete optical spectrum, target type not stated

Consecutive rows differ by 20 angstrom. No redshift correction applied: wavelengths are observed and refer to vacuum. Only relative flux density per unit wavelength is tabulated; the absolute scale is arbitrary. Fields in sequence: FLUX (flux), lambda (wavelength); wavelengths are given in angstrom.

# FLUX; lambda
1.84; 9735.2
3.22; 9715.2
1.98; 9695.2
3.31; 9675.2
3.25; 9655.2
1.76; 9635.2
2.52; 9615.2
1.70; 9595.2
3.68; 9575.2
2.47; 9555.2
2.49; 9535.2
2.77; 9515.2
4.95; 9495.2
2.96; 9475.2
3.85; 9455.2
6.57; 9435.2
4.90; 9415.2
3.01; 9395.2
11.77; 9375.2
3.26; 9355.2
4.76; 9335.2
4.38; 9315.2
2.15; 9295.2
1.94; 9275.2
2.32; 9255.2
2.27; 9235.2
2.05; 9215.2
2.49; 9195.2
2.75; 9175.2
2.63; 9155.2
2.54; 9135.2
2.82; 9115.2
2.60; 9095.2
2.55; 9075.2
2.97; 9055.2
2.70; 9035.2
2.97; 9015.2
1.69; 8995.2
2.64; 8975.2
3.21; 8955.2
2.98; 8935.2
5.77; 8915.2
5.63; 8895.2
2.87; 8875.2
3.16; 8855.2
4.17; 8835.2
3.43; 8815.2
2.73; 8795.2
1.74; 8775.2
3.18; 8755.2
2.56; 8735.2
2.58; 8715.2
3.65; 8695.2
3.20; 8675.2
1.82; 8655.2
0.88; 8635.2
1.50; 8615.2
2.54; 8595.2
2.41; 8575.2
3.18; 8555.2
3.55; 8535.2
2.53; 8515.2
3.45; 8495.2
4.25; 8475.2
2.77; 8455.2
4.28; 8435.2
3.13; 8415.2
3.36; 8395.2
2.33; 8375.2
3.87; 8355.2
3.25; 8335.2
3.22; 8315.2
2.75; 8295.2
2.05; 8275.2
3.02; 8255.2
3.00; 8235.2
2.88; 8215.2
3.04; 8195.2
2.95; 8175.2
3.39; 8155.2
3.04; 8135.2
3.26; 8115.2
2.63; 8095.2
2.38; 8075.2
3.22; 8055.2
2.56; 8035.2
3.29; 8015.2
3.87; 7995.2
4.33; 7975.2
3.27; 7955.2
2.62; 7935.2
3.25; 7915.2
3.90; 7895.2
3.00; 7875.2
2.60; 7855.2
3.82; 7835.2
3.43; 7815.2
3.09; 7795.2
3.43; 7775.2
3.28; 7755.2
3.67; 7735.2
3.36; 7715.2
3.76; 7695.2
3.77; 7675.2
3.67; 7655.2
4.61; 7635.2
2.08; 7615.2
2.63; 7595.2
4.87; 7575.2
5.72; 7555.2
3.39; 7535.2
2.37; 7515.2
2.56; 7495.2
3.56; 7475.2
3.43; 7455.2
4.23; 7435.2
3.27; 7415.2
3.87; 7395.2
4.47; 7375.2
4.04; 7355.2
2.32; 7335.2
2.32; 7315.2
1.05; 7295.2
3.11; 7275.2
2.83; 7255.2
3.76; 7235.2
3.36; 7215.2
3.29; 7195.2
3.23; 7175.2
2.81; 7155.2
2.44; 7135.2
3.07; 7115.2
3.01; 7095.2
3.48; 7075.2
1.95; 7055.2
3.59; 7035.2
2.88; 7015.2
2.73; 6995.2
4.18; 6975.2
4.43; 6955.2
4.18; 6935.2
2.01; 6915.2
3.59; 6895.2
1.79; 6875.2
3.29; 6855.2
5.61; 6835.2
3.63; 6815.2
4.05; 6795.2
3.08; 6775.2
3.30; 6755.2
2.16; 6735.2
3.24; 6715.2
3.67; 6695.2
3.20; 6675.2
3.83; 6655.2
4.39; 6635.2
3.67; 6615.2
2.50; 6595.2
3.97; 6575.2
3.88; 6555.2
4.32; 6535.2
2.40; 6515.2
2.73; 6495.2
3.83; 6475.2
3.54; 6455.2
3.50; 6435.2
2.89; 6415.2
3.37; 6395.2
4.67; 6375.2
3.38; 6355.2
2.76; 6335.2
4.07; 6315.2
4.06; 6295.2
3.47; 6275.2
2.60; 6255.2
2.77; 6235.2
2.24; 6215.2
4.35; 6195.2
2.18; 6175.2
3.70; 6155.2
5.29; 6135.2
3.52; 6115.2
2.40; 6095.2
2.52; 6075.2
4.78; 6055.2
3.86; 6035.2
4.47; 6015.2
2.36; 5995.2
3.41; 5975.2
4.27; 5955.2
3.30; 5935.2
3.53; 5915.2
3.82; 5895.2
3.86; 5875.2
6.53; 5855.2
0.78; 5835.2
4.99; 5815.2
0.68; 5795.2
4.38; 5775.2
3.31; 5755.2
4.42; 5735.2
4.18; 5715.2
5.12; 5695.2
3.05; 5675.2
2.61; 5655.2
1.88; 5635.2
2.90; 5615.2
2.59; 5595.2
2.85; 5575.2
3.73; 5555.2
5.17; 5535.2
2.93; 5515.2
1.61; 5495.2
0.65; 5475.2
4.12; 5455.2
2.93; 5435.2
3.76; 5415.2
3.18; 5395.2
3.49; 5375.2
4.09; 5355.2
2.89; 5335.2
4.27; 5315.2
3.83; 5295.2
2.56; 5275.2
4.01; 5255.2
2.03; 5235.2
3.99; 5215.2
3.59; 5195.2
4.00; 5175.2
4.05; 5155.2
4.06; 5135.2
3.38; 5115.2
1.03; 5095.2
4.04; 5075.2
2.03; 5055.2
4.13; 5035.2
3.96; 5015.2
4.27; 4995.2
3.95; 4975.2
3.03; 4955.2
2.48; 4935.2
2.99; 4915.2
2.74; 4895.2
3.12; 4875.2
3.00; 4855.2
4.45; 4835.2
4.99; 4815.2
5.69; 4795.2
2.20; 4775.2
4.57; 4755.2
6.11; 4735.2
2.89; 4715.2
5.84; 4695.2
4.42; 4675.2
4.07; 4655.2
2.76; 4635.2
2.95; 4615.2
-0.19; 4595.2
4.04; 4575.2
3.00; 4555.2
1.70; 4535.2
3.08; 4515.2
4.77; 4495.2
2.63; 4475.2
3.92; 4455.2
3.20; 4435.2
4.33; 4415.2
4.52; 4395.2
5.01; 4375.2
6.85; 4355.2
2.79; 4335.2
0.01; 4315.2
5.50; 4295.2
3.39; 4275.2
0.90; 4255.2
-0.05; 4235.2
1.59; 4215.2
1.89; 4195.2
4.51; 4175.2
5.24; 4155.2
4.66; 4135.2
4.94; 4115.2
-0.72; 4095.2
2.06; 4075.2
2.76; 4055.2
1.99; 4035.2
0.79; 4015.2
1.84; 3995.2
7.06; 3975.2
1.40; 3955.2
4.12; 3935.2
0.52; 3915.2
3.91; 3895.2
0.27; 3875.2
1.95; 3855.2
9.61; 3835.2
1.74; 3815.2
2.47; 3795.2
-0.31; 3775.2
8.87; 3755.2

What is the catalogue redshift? 0.150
